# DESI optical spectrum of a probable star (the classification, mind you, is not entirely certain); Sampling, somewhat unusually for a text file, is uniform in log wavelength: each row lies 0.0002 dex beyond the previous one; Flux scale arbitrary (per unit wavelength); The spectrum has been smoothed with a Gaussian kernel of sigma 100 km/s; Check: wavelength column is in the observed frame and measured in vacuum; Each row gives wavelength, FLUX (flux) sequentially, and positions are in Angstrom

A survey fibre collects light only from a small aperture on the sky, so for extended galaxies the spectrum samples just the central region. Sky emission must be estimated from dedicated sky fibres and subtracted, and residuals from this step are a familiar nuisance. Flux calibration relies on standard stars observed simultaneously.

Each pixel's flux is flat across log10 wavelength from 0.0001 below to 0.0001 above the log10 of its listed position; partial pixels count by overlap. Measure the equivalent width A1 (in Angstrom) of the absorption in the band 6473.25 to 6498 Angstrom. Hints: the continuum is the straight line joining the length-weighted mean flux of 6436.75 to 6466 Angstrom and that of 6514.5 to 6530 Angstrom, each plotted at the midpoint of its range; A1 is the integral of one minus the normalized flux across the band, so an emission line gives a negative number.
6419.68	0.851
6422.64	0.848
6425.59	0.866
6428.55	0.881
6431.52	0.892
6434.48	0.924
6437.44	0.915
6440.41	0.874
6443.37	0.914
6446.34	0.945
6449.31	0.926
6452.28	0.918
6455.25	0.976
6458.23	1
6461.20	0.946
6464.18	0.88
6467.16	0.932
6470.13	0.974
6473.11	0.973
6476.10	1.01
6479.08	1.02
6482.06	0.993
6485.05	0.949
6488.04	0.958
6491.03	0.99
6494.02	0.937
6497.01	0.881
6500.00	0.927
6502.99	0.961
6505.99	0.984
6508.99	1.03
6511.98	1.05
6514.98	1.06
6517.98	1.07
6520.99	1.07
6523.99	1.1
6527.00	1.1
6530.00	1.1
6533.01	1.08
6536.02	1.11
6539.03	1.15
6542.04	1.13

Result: 0.8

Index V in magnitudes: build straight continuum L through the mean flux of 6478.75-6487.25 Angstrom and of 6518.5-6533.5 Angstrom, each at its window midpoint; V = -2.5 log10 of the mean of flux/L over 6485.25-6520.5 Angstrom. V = 0.05 mag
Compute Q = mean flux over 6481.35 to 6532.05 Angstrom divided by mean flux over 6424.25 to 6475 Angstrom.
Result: 1.1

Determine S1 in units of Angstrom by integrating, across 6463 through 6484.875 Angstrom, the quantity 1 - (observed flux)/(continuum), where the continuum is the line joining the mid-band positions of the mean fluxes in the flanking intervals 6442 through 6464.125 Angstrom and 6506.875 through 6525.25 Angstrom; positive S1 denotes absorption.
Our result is 0.28 Angstrom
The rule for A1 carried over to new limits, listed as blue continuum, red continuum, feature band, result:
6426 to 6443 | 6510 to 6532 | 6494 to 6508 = 1.28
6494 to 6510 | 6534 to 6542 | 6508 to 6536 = -0.73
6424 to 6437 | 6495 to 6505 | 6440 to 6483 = -2.15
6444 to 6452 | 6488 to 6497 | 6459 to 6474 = -0.07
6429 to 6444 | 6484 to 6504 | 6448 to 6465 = -0.51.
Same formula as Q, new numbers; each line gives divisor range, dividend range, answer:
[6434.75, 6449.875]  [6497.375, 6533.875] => 1.14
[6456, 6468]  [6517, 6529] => 1.15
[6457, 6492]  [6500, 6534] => 1.08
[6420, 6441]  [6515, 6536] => 1.23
